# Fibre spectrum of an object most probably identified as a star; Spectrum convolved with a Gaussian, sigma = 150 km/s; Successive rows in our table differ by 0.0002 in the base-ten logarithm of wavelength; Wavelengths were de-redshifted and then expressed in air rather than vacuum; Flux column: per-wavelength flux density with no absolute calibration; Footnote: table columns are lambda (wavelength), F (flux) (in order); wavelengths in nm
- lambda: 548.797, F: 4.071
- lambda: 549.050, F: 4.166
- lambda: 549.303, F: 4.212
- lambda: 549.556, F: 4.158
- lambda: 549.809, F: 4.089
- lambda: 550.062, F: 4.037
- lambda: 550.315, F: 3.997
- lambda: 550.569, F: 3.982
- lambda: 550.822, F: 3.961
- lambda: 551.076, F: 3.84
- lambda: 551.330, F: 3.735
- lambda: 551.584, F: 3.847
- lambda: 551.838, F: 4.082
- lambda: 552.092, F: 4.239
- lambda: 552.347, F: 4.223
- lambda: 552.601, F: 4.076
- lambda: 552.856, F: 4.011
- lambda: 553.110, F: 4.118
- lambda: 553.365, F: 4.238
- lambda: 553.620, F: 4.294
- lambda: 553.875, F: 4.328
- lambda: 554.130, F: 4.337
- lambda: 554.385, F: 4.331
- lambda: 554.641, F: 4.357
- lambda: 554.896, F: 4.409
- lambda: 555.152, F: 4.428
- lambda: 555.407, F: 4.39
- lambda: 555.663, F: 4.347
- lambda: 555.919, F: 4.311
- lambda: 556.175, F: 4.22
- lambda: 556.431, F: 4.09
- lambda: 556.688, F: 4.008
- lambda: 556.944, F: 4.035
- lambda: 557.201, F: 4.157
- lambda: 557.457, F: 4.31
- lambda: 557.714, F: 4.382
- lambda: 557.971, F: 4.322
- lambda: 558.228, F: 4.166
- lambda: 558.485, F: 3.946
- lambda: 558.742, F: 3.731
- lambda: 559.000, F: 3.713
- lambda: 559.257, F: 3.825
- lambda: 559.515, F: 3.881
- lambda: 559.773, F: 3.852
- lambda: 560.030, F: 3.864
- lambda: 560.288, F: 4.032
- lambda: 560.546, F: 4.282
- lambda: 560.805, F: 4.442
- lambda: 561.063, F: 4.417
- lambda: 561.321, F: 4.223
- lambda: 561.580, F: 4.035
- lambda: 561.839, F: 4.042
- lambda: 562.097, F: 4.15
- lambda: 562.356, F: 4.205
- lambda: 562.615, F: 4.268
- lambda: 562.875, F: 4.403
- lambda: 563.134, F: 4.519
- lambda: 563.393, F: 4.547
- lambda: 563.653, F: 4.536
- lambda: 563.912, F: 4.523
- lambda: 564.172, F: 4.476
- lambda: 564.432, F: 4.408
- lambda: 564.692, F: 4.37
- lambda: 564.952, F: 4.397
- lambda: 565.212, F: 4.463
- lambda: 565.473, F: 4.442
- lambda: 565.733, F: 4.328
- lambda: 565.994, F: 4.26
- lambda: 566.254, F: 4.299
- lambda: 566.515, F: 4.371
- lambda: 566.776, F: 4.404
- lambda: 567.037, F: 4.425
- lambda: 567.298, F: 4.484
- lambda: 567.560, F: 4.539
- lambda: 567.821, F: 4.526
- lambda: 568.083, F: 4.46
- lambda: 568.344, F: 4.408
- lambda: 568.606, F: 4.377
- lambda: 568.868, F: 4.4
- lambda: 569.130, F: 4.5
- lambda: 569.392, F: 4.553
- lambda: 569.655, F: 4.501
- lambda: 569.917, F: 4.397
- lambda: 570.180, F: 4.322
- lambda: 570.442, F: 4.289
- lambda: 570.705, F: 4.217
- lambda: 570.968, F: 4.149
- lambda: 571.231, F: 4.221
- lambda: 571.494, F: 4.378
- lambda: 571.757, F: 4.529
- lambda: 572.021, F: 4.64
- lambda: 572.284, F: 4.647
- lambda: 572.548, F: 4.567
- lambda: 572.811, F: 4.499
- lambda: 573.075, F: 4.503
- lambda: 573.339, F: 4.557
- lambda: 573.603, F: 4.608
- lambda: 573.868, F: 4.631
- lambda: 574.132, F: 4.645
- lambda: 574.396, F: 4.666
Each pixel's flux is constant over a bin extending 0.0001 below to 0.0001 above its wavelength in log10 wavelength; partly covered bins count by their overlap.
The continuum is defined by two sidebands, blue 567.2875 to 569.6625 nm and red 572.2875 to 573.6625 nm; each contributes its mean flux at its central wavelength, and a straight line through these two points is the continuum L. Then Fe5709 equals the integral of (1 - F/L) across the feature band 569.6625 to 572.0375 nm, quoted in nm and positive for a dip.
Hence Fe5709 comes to 0.09 nm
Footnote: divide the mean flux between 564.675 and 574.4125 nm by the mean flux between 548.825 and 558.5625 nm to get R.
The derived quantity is 1.07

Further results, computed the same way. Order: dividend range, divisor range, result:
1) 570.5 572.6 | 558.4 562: 1.10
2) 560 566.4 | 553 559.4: 1.03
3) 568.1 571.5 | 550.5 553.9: 1.07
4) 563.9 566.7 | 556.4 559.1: 1.08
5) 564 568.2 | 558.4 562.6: 1.09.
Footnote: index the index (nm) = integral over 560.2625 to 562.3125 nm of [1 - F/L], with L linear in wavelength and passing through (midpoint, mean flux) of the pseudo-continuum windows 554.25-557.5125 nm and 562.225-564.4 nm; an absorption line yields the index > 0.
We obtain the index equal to 0.08 nm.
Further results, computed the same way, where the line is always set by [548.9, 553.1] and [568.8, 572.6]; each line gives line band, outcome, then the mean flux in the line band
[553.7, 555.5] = -0.11 nm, 4.37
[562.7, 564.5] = -0.08 nm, 4.48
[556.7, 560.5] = 0.15 nm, 4.02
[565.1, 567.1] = -0.02 nm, 4.37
